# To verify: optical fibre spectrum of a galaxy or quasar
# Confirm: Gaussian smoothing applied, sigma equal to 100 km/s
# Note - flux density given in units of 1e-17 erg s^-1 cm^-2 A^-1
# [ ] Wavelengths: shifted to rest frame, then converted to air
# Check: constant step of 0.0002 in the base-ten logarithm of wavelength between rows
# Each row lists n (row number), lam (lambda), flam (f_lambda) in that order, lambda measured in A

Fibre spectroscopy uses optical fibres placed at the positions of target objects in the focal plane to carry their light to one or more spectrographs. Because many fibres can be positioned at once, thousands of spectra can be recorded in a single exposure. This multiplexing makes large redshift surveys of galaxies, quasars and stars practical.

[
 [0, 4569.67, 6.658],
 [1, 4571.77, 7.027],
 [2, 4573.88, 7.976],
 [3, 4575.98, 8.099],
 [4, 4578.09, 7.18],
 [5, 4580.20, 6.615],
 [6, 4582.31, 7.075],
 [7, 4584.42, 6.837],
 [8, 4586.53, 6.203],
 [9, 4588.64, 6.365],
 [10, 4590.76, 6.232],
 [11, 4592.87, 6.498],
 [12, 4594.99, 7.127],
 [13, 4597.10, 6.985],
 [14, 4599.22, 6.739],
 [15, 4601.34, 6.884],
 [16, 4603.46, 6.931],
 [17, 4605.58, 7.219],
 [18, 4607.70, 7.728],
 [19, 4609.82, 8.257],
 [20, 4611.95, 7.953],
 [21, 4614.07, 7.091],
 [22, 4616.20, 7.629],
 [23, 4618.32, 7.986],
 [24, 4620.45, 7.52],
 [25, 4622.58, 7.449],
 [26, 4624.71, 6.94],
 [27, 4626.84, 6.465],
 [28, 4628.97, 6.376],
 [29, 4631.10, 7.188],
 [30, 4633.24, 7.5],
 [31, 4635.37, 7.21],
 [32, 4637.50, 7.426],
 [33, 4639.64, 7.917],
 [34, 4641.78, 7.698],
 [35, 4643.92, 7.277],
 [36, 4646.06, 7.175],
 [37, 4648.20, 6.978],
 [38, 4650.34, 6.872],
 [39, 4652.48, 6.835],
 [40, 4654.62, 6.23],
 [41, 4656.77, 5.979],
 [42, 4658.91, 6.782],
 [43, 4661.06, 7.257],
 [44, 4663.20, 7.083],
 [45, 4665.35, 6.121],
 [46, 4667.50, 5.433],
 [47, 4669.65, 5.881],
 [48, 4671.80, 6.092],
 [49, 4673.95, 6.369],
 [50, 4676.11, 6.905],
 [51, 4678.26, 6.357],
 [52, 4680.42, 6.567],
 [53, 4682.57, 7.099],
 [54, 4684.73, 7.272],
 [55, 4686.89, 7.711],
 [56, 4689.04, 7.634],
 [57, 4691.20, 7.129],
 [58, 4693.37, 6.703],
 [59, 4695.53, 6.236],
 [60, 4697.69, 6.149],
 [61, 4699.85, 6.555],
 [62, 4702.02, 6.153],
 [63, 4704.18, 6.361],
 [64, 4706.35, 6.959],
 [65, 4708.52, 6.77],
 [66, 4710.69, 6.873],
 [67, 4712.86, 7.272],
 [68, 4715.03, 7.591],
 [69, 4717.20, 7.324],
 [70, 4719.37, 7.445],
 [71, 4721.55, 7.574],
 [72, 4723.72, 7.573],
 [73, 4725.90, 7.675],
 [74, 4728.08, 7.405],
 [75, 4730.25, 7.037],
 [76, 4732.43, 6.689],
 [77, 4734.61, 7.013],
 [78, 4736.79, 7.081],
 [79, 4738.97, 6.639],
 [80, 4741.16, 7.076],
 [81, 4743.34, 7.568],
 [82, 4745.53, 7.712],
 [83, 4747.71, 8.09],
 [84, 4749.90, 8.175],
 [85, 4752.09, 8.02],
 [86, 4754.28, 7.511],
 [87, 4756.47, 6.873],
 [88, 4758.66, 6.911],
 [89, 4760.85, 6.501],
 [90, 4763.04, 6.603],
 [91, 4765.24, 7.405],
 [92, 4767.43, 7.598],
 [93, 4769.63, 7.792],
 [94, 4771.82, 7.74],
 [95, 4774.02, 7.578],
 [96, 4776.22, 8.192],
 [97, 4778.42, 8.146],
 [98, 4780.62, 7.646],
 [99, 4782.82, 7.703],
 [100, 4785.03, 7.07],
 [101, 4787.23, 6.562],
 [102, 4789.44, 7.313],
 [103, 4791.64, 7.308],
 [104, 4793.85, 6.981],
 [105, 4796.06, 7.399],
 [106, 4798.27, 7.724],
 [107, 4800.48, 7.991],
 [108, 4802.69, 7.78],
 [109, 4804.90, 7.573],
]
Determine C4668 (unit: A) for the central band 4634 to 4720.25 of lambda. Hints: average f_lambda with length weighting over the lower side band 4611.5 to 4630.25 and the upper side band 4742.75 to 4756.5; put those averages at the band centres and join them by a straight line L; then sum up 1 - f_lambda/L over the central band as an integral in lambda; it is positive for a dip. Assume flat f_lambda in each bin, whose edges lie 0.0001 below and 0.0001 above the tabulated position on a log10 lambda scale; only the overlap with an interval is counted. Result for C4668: 7.3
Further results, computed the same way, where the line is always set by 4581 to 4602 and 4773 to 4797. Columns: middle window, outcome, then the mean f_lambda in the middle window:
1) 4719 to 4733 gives -0.29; 7.36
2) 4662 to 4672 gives 1.21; 6.14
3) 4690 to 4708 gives 1.43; 6.54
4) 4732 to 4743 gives 0.46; 6.96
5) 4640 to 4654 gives -0.49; 7.15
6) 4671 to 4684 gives 0.80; 6.59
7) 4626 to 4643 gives -0.93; 7.23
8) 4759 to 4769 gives 0.42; 7.05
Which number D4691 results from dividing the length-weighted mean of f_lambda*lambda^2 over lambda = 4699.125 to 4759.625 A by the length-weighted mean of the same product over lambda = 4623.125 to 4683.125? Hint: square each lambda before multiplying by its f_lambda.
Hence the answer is 1.10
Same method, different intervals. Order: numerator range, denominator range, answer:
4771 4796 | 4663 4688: 1.19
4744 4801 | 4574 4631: 1.13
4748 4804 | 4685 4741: 1.09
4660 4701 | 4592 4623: 0.94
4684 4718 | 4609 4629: 0.97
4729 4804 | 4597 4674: 1.11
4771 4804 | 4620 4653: 1.12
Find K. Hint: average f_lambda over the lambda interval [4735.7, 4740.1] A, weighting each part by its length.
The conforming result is 6.85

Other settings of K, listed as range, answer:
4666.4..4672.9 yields 5.81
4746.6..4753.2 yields 8.09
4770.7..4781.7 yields 7.86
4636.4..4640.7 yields 7.67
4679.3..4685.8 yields 6.97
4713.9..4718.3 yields 7.46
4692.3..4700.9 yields 6.42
